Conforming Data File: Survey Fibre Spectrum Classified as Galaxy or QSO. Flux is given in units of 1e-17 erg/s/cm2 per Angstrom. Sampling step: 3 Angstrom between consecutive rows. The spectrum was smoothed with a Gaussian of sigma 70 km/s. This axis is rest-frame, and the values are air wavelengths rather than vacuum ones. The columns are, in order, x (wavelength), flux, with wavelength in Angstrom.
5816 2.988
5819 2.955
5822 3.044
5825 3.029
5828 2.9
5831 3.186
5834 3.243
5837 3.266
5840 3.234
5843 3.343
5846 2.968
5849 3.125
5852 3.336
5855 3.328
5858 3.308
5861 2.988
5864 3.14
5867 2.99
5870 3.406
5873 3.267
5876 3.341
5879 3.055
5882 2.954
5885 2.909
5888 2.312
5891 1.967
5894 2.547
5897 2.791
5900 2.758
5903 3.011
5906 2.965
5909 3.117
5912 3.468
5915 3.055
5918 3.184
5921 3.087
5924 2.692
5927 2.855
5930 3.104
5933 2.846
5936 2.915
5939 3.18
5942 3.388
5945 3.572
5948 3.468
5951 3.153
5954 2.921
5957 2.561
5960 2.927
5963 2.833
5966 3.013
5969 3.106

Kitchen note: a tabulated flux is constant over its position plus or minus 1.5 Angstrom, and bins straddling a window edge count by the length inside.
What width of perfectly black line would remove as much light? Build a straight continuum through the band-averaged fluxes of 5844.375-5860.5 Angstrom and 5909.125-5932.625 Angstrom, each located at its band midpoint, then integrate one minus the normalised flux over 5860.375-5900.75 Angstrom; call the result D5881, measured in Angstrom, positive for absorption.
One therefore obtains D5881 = 3.3 Angstrom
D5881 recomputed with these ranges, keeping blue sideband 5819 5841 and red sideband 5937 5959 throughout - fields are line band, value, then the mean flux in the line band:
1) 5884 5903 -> 3.4 Angstrom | 2.57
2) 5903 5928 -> 0.8 Angstrom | 3.05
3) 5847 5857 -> -0.4 Angstrom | 3.25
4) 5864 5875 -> -0.3 Angstrom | 3.22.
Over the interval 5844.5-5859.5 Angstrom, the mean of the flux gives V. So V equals 3.21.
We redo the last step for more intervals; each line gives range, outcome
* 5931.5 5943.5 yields 3.08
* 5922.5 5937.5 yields 2.88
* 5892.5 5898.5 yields 2.67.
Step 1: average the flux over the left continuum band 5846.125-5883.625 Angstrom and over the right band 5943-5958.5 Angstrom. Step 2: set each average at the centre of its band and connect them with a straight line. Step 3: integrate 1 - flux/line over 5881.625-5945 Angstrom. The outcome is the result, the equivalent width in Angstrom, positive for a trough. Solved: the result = 4.7 Angstrom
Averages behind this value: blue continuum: 3.18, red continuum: 3.14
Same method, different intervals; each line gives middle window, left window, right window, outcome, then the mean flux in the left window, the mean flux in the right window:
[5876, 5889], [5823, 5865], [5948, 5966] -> 0.86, 3.17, 2.94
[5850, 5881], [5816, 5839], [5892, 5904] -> -3.37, 3.09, 2.73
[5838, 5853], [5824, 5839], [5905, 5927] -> -0.37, 3.13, 3.07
